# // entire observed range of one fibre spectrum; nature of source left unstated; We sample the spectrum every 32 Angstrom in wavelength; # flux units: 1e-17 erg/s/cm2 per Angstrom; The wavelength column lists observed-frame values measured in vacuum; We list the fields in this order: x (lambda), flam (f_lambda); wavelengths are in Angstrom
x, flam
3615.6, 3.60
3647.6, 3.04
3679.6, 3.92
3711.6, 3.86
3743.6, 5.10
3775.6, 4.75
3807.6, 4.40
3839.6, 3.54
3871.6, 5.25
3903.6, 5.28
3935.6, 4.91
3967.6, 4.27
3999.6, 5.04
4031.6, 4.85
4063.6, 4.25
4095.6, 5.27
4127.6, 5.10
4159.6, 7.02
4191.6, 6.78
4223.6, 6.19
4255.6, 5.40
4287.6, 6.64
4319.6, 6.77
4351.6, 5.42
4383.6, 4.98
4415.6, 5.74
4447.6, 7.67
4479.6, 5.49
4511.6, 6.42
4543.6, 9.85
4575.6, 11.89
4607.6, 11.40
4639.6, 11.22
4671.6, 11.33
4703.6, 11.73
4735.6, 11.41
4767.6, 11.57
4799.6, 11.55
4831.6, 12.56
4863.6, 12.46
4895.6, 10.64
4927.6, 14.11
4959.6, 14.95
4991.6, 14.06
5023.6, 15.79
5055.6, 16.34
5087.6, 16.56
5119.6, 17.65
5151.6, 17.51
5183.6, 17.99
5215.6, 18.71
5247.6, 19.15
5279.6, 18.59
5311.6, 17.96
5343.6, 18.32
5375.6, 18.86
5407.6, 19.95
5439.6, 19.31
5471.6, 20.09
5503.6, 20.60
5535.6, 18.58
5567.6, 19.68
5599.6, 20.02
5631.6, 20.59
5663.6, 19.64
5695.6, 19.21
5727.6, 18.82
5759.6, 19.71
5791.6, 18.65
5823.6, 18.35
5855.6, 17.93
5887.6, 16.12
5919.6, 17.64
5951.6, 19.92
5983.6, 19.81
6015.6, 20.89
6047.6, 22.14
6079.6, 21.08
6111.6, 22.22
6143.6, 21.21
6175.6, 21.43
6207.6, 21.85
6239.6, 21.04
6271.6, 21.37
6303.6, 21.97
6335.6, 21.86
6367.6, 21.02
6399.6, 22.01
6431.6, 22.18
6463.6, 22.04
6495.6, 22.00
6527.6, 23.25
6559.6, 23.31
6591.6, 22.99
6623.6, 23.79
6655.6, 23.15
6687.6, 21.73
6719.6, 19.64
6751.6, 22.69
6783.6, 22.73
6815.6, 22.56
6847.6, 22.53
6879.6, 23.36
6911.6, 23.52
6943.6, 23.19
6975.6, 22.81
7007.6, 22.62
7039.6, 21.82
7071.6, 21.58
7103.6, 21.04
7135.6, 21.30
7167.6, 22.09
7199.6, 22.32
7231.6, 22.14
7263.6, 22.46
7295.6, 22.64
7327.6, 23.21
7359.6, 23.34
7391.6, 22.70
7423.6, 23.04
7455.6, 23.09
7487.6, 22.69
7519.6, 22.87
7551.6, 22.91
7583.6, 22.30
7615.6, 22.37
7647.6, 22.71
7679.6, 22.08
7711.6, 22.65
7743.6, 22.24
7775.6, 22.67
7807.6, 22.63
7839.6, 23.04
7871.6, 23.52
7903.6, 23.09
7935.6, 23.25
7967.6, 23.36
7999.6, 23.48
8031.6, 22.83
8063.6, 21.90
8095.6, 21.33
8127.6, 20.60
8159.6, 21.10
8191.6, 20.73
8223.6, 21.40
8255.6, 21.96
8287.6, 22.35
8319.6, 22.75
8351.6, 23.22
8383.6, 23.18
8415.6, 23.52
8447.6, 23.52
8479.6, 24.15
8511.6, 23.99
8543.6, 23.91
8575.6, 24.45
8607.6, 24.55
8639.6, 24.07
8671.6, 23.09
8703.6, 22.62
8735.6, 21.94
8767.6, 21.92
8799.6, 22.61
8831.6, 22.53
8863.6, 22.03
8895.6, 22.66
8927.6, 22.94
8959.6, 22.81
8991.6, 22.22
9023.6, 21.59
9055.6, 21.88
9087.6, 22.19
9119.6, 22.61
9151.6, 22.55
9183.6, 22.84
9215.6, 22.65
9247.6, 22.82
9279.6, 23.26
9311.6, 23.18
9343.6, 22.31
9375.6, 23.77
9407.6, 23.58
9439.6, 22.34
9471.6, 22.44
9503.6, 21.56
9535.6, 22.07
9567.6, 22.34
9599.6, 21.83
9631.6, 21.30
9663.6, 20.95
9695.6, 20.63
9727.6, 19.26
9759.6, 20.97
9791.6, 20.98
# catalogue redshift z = 0.139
